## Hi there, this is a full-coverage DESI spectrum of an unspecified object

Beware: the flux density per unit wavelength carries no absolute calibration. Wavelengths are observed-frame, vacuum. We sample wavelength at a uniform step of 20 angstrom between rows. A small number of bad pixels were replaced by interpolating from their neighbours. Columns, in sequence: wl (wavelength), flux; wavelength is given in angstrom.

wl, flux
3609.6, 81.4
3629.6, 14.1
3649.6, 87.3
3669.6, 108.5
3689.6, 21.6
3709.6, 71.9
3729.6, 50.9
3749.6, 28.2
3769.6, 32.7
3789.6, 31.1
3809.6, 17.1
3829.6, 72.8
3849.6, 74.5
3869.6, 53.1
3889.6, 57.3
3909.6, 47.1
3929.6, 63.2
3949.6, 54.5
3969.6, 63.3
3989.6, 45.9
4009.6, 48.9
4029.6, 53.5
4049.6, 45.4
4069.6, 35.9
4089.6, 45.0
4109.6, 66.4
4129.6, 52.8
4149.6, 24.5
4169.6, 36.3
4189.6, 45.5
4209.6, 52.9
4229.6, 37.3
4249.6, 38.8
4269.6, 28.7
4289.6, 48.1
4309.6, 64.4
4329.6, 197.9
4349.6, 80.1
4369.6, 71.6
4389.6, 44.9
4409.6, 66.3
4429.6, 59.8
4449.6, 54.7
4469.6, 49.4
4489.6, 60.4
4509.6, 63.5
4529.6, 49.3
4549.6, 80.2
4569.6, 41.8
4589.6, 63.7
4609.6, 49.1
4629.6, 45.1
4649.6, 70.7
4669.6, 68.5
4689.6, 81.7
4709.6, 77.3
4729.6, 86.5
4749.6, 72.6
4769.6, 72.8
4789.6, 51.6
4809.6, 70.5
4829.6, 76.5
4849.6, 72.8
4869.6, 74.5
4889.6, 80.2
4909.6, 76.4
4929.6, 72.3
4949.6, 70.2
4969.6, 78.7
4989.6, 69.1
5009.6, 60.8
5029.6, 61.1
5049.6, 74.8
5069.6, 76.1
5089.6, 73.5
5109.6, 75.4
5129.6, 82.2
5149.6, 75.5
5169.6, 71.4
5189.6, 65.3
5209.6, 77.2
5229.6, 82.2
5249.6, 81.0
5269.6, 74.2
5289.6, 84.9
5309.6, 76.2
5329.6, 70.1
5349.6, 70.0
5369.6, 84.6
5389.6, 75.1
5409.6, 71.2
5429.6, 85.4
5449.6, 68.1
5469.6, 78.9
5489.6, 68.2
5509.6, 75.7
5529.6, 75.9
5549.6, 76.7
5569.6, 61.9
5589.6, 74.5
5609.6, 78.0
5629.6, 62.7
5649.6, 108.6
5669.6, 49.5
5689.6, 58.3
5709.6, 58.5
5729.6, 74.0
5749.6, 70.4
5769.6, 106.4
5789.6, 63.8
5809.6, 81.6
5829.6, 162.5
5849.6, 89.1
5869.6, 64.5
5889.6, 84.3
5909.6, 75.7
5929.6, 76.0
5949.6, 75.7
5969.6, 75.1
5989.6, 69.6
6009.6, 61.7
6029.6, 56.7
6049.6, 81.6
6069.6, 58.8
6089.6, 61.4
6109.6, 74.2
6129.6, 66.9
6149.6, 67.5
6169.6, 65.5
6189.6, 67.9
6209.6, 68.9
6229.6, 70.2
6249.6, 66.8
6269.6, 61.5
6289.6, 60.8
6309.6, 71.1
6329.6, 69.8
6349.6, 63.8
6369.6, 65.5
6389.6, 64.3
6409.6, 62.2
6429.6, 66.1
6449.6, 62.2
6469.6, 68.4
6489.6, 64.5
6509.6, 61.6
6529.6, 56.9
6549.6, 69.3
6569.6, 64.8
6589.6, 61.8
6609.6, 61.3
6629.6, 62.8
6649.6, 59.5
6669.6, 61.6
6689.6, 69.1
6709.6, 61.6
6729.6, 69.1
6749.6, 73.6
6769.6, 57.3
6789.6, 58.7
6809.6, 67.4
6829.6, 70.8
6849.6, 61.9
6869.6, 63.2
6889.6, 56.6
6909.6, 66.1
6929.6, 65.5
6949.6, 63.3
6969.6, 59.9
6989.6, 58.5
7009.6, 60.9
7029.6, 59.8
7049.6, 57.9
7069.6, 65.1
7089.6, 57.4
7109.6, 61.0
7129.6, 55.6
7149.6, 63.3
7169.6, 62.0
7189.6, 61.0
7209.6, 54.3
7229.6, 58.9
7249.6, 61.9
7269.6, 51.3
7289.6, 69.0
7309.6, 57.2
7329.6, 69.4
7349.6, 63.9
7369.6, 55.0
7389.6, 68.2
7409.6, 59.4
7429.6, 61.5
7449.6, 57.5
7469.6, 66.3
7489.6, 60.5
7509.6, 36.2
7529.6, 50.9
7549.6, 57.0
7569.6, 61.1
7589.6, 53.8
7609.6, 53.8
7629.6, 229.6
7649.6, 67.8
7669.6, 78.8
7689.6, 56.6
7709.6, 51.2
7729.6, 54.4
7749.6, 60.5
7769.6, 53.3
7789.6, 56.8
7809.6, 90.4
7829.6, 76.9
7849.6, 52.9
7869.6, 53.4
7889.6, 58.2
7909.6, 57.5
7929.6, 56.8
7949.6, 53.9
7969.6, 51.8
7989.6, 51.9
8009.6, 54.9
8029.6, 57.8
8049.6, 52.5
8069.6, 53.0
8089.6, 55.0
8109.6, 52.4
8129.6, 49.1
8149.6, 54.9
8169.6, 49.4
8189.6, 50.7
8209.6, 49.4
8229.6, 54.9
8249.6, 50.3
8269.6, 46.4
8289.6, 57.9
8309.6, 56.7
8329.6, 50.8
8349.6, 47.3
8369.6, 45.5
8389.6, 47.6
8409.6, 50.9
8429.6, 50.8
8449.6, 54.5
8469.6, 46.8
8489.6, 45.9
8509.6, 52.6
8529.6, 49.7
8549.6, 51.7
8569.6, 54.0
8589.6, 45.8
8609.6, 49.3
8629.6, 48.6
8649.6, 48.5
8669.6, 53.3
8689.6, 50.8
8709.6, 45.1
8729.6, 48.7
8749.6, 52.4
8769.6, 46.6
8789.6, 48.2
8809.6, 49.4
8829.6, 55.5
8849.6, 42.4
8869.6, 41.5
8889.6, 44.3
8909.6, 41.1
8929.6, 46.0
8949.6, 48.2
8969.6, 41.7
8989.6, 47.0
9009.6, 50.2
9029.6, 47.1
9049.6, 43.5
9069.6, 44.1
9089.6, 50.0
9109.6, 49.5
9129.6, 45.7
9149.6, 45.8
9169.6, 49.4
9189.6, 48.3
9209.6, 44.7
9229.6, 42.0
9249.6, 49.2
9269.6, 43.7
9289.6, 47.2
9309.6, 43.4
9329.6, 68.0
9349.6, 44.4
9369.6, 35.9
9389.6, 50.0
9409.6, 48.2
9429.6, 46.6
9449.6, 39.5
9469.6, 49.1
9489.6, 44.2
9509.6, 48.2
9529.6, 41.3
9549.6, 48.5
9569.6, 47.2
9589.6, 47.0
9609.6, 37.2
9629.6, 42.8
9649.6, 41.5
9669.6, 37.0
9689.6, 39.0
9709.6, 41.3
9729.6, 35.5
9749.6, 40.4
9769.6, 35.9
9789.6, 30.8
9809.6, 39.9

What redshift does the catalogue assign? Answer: 0.163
